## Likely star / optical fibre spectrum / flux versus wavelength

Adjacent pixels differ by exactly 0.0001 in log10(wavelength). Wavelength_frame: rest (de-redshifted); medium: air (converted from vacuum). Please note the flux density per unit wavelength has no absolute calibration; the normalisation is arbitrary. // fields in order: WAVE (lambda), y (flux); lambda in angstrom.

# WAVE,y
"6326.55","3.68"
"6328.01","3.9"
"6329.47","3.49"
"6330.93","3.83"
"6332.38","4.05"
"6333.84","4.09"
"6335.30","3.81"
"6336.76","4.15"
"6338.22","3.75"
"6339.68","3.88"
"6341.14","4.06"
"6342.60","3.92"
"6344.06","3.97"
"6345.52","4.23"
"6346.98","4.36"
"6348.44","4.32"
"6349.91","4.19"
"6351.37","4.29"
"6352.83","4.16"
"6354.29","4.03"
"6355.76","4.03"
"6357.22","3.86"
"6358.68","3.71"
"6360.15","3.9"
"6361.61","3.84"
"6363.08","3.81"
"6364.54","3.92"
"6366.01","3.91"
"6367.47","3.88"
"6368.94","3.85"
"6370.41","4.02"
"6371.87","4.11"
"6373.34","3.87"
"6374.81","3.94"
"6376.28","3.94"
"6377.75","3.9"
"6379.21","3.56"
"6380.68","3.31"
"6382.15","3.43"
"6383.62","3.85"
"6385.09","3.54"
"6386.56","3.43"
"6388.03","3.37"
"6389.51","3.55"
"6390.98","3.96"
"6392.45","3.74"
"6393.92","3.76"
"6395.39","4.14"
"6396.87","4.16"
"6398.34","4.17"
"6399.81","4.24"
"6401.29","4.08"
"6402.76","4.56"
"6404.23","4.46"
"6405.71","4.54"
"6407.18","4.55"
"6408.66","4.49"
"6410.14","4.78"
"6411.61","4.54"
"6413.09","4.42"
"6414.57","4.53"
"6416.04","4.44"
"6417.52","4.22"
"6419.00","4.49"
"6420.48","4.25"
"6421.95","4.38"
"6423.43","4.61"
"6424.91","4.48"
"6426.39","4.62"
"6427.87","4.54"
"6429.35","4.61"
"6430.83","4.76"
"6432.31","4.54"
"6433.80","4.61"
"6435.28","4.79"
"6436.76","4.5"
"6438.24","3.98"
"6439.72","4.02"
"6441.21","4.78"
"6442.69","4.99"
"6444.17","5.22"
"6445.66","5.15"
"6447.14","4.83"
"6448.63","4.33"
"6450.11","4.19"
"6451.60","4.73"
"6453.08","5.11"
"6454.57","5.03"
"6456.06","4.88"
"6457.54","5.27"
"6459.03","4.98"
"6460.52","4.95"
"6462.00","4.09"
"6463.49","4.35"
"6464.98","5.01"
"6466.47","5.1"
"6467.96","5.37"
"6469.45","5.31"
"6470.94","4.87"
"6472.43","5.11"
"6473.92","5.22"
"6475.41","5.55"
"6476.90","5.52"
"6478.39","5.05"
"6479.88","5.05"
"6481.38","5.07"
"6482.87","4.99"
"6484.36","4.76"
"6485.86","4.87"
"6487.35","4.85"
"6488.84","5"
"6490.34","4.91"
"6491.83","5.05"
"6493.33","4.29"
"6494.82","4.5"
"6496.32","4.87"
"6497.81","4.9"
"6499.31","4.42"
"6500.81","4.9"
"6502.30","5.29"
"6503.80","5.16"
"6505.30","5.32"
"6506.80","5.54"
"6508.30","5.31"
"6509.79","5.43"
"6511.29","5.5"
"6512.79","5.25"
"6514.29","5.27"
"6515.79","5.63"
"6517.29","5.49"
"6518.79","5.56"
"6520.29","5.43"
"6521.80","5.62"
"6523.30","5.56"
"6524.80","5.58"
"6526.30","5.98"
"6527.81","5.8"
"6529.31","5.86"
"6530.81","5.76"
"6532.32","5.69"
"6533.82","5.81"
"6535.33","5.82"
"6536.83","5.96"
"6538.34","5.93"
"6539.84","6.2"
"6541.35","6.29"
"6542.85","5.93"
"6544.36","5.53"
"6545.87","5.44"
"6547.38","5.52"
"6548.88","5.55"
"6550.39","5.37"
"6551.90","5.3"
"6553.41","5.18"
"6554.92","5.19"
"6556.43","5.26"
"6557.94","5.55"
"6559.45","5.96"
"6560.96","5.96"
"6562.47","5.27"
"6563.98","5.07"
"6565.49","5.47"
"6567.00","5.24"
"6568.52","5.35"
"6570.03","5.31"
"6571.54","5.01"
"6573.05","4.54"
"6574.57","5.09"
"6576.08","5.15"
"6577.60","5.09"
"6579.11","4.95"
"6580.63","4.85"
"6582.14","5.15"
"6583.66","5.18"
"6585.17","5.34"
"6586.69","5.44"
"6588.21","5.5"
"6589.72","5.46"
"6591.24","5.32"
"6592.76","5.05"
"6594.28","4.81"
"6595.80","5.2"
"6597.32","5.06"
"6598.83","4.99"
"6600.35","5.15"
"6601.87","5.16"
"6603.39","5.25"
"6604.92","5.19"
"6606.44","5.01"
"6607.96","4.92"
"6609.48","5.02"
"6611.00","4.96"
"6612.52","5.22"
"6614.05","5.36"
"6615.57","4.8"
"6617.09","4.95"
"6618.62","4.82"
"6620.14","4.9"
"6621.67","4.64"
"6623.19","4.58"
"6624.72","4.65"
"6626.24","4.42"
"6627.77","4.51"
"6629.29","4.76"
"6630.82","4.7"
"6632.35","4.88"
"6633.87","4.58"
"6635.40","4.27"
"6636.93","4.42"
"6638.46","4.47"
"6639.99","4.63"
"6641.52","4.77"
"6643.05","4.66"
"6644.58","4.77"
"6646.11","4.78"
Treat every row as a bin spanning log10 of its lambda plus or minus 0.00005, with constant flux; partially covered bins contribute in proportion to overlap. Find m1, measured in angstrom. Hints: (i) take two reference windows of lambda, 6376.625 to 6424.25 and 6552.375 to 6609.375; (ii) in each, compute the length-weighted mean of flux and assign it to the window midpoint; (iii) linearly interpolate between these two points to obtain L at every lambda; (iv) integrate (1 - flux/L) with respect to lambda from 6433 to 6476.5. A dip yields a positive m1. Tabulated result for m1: -4.0 angstrom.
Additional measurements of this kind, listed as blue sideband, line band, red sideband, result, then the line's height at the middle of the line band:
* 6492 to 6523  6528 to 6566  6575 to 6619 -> -3.5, 5.16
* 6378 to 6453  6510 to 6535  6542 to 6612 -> -3.4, 4.93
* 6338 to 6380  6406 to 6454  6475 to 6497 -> -0.7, 4.52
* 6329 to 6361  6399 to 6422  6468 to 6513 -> 0.2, 4.48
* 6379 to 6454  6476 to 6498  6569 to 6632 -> -1.6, 4.59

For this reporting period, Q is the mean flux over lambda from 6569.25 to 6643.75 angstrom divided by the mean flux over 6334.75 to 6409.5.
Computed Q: 1.2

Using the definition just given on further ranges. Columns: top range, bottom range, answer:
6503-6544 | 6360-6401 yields 1.48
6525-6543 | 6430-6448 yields 1.26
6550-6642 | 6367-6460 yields 1.17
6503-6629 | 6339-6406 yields 1.34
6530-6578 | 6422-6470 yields 1.16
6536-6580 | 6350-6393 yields 1.42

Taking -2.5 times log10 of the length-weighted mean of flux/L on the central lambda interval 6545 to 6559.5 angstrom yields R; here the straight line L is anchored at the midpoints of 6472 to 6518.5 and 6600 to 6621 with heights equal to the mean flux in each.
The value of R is -0.07 mag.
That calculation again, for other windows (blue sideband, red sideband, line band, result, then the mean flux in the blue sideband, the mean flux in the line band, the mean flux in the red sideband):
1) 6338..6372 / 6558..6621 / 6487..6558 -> -0.122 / 4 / 5.41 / 5.16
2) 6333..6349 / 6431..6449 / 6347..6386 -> 0.081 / 4.05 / 3.9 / 4.65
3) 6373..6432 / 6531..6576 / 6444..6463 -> -0.045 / 4.16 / 4.81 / 5.51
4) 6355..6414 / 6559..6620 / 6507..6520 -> -0.153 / 3.98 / 5.44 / 5.16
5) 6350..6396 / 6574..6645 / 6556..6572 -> -0.149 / 3.83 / 5.42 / 4.94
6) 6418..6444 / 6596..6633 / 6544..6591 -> -0.103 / 4.54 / 5.3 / 4.92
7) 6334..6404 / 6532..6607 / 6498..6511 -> -0.059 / 3.93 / 5.17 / 5.36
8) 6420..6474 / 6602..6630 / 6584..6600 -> -0.074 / 4.74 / 5.22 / 4.89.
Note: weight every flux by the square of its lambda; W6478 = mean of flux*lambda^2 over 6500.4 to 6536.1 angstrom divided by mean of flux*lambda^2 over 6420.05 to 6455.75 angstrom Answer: 1.22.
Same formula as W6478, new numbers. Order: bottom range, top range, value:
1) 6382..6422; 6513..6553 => 1.42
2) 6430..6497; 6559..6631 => 1.09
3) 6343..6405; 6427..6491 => 1.27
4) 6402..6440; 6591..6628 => 1.17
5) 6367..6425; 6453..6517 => 1.27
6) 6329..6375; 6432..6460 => 1.23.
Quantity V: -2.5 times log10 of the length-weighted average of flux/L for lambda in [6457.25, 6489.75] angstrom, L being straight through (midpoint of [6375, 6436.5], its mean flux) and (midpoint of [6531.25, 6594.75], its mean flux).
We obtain -0.064 mag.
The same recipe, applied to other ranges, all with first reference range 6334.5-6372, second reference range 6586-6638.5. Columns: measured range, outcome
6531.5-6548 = -0.24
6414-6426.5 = -0.05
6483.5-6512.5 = -0.11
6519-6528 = -0.22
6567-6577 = -0.07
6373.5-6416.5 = 0.03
